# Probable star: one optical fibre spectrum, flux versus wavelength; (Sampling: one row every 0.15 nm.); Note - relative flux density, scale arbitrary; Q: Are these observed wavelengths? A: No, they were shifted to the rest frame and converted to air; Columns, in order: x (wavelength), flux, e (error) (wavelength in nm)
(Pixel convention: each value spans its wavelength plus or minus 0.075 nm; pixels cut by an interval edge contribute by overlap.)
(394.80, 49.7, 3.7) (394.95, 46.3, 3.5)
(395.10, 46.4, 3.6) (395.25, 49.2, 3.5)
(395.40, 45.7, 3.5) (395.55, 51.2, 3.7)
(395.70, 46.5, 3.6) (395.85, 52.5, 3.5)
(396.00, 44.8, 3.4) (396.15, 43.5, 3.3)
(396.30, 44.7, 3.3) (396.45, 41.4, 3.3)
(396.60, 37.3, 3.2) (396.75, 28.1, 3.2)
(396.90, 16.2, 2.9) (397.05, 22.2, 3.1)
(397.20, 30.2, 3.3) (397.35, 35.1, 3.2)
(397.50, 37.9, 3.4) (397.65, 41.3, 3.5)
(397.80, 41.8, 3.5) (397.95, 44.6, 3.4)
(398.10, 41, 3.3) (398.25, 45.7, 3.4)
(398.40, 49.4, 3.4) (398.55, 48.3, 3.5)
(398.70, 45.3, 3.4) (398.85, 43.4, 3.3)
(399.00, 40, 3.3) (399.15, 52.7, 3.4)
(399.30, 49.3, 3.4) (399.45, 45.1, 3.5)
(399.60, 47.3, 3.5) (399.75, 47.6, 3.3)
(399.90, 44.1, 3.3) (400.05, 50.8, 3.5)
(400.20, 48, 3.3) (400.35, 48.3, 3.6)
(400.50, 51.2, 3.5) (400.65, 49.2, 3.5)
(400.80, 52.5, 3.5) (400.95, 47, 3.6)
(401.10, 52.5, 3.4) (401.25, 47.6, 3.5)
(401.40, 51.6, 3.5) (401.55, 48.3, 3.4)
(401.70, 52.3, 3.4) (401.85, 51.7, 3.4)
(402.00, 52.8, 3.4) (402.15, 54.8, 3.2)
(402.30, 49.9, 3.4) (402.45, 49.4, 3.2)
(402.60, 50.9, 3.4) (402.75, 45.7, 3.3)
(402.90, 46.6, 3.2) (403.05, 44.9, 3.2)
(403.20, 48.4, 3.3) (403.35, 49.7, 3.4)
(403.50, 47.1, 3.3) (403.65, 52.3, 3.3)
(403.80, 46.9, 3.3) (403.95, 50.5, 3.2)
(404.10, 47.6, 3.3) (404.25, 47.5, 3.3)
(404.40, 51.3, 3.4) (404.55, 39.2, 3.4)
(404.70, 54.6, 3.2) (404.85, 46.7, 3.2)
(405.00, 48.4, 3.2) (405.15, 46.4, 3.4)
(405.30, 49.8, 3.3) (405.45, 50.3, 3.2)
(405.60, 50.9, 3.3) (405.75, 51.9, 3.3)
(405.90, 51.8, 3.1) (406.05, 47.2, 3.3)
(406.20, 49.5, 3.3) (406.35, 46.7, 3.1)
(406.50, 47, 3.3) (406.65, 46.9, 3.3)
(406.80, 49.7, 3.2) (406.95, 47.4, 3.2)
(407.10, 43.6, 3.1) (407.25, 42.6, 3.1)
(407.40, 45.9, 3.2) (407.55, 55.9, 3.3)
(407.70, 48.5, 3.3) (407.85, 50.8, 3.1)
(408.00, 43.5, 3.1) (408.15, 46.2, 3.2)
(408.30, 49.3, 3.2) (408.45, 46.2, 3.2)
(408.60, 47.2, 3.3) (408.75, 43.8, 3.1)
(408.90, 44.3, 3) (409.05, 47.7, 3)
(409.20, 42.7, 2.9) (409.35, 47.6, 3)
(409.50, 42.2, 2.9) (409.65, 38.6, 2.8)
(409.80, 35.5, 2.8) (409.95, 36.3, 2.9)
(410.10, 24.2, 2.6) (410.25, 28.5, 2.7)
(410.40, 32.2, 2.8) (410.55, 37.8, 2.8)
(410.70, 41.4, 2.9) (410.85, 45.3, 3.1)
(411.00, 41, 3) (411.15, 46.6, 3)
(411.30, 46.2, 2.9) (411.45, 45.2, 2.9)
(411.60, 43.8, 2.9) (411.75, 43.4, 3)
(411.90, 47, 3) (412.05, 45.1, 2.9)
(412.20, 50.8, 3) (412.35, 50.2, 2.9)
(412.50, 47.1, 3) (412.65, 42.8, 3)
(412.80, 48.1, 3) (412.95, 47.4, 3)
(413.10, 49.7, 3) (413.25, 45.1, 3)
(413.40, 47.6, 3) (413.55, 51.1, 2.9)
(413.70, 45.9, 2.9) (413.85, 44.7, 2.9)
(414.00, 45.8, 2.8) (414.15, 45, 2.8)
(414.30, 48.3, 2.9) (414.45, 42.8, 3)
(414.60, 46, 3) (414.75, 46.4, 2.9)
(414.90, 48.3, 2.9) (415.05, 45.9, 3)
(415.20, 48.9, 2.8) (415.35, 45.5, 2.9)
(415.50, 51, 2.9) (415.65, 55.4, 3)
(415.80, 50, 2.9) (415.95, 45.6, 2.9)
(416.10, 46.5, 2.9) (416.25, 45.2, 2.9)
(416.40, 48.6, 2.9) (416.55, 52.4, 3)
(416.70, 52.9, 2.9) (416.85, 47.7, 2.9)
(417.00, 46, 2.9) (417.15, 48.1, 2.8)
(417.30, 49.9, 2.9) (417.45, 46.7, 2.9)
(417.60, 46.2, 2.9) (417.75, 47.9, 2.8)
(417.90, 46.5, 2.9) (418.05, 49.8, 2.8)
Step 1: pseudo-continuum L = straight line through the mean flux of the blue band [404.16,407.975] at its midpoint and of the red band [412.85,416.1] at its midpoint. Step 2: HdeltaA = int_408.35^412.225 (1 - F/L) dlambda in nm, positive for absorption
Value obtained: 0.49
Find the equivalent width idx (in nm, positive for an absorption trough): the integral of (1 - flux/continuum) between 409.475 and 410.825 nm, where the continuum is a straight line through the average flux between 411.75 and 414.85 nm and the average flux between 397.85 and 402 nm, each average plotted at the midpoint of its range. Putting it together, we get 0.34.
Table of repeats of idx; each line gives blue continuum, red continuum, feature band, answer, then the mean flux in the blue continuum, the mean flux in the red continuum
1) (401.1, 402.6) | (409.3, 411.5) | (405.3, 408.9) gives -0.35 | 51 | 39.1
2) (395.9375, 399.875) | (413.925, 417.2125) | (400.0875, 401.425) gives -0.24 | 41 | 47.8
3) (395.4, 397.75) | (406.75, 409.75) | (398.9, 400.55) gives -0.29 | 38.5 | 46.1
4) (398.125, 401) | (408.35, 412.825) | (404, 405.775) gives -0.14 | 47.5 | 42.6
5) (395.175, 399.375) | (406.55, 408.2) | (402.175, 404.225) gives -0.16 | 41.8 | 47.4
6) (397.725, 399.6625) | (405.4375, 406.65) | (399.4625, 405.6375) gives -0.20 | 45.7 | 49.2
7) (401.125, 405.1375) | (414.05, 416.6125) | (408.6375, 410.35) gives 0.32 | 49.1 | 47.7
